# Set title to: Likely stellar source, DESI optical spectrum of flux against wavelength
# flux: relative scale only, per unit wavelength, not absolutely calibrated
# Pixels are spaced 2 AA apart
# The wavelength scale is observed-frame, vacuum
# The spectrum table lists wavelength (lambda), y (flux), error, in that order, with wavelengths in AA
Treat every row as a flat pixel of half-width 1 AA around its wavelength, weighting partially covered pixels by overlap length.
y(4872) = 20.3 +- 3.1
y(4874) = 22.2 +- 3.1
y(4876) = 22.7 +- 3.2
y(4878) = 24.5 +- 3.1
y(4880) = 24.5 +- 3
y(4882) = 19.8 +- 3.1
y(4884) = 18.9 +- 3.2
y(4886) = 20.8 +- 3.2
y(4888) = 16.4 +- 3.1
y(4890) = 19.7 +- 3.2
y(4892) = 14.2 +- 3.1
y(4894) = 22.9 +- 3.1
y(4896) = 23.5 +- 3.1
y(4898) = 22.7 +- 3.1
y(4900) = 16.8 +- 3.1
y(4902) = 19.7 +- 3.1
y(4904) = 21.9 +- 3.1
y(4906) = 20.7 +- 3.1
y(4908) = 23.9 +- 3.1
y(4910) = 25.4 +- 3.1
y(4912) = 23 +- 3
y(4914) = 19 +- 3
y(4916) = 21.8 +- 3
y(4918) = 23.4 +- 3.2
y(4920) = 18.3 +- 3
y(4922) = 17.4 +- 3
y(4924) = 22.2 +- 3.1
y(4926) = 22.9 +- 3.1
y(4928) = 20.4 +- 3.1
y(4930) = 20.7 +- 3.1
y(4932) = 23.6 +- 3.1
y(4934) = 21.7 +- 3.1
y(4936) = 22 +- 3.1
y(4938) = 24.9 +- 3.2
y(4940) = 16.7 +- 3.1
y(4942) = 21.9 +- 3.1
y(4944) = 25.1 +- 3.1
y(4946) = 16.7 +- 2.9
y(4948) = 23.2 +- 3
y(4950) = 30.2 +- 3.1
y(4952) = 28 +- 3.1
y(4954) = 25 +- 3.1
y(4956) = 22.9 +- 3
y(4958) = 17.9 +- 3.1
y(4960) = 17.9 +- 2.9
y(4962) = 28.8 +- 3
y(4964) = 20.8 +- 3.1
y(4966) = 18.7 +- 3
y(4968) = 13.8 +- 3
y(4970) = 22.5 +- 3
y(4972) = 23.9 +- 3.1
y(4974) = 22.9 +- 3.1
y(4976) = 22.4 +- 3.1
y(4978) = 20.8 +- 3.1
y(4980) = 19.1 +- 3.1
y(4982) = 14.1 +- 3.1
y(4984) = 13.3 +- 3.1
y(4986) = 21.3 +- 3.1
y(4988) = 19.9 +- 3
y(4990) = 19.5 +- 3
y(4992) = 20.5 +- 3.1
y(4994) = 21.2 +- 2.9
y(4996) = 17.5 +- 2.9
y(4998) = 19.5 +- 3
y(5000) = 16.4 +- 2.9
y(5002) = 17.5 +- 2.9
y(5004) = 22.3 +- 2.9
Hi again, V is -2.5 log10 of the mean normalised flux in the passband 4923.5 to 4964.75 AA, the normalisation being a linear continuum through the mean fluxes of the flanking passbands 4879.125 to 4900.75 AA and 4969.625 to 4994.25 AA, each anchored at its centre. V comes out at -0.130 mag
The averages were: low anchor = 20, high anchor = 20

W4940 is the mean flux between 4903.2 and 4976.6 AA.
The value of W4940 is 22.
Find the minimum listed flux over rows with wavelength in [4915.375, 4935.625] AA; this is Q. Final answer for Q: 17.4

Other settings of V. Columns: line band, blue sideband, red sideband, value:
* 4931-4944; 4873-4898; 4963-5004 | -0.10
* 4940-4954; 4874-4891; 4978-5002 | -0.21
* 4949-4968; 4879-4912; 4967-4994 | -0.15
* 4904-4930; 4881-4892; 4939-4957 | -0.03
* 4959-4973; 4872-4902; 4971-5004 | -0.06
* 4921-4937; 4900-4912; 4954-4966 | 0.02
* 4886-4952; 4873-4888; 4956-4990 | -0.03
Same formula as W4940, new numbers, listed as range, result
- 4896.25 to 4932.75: 21.4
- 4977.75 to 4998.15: 18.7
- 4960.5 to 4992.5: 20.1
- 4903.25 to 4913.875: 22.7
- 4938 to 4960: 22.6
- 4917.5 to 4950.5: 21.7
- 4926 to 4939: 22.3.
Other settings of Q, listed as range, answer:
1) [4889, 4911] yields 14.2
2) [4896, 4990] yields 13.3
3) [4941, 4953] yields 16.7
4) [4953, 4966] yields 17.9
